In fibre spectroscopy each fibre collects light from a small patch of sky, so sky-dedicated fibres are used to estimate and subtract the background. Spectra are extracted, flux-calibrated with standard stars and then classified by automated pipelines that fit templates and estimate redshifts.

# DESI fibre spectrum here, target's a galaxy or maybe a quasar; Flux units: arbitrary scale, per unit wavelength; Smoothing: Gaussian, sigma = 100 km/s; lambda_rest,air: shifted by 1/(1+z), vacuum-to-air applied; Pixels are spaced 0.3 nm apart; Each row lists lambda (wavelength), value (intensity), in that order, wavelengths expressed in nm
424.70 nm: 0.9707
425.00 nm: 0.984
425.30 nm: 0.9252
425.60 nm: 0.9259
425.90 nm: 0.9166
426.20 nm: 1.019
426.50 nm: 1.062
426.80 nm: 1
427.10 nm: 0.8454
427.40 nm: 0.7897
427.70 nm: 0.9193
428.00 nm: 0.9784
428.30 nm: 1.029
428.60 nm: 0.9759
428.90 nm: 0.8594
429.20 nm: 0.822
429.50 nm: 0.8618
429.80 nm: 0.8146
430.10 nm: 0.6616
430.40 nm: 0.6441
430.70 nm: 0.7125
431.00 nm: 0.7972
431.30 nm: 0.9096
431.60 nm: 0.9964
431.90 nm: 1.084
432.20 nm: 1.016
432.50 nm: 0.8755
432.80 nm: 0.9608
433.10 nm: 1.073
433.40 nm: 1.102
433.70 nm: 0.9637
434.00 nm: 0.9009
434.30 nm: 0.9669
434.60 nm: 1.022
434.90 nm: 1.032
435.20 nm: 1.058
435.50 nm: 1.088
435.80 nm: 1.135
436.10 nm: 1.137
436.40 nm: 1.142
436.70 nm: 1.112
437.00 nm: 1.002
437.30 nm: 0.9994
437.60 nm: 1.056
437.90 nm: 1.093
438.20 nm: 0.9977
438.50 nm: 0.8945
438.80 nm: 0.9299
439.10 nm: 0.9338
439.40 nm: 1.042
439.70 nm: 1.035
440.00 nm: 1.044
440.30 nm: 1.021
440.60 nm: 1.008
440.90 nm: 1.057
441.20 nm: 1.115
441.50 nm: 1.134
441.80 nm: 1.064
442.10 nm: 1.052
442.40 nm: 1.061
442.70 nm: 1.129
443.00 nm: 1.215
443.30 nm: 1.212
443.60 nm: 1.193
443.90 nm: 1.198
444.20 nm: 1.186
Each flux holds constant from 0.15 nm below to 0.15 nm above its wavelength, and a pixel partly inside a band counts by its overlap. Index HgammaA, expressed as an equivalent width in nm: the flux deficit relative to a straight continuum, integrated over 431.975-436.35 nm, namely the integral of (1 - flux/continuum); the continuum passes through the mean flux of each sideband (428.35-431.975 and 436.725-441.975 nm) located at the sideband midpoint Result -0.49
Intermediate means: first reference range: 0.845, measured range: 1.03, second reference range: 1.03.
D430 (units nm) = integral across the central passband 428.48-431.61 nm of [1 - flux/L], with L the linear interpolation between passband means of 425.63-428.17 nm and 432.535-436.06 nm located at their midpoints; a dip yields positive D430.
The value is 0.522 nm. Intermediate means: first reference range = 0.941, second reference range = 1.03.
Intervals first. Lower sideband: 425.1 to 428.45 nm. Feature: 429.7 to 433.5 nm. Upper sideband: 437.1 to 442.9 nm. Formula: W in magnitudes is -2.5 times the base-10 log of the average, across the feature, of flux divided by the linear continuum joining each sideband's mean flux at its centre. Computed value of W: 0.10 mag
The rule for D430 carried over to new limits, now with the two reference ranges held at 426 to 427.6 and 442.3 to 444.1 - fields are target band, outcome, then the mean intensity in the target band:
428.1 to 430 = 0.16 nm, 0.89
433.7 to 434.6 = 0.08 nm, 0.954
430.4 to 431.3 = 0.21 nm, 0.762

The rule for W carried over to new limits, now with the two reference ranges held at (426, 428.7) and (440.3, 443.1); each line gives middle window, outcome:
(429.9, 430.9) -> 0.39 mag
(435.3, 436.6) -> -0.09 mag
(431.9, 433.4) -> 0.00 mag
